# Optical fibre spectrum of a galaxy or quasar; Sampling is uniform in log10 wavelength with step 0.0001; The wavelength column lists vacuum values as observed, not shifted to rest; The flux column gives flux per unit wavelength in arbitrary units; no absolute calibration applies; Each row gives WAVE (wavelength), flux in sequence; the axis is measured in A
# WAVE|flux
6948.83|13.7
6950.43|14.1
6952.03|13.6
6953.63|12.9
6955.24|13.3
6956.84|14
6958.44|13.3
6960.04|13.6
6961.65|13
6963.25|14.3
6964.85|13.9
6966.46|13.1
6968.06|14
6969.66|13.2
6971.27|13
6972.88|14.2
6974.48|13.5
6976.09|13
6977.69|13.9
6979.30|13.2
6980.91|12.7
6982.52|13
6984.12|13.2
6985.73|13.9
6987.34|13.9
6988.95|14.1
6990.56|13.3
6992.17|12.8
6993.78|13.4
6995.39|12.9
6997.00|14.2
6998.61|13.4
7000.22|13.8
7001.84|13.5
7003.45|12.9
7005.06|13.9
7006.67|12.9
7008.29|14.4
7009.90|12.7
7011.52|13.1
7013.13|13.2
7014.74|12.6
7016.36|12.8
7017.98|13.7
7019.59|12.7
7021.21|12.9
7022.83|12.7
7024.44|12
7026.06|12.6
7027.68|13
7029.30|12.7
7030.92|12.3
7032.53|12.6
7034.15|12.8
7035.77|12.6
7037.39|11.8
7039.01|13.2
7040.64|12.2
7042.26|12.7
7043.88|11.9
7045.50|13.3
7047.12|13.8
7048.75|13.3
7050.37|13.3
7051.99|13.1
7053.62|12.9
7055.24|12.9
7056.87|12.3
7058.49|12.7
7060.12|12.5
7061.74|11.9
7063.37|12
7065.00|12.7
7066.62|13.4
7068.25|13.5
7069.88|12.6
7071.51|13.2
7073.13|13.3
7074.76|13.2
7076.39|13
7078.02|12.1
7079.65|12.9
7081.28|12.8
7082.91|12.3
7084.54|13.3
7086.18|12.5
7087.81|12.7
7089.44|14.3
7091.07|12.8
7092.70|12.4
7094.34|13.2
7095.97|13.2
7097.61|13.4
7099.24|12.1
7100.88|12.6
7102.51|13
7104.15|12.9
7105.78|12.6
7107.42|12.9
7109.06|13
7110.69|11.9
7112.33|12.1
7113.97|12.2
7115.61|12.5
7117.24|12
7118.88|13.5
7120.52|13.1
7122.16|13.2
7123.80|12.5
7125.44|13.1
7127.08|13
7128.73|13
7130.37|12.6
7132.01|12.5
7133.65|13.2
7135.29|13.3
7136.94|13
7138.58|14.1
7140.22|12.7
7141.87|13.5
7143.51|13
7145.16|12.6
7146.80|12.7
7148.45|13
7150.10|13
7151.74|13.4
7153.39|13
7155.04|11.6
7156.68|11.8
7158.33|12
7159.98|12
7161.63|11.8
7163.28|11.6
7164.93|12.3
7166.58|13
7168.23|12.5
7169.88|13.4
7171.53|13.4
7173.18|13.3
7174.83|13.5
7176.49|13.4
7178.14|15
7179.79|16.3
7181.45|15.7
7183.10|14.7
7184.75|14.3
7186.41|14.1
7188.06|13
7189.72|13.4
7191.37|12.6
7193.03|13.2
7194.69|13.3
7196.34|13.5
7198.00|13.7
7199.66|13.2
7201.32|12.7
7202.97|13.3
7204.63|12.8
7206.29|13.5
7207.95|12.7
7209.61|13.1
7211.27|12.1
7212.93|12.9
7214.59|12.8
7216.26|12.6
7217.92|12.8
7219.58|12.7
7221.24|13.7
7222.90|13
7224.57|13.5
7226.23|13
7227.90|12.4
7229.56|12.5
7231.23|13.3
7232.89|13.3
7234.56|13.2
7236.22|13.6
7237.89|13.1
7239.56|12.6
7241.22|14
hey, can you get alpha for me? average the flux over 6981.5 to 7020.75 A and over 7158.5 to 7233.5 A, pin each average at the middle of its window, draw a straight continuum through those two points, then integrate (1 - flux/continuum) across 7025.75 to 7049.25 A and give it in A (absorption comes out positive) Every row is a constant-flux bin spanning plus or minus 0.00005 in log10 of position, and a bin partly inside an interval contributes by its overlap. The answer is 1.1 A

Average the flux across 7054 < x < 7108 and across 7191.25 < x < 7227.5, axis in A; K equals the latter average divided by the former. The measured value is 1.0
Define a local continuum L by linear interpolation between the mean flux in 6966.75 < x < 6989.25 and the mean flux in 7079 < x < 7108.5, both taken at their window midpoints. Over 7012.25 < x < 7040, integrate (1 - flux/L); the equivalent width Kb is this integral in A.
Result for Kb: 1.1 A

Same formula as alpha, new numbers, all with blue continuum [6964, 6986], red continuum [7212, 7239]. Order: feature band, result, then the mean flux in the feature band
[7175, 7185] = -1.34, 14.8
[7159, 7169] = 0.70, 12.2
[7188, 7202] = -0.14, 13.2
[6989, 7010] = -0.11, 13.4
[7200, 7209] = 0.02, 13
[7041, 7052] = 0.23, 13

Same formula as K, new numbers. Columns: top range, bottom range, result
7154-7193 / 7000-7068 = 1.03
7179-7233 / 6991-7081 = 1.03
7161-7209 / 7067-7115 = 1.05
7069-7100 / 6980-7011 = 0.96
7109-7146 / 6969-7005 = 0.96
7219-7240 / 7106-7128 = 1.03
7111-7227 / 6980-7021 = 0.98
